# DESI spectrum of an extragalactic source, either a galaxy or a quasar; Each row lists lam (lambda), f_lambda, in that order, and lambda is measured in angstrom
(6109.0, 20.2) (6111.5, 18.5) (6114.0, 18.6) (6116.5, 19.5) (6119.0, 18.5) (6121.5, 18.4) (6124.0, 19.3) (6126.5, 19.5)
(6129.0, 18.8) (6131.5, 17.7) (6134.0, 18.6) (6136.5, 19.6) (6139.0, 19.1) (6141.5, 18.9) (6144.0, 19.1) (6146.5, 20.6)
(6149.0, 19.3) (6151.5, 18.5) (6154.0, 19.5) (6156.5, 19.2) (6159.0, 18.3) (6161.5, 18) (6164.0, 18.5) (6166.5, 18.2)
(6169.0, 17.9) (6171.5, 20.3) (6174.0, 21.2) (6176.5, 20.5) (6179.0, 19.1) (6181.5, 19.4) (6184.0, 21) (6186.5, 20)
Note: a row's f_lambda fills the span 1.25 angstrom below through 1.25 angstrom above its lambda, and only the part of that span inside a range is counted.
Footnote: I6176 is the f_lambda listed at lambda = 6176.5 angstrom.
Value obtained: 20.5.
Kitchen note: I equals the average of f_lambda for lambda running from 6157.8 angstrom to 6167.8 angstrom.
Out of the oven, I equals 18.2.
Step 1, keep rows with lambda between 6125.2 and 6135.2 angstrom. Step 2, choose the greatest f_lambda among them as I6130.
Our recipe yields 19.5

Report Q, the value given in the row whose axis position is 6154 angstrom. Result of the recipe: 19.5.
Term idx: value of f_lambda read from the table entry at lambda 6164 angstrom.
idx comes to 18.5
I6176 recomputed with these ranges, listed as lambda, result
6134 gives 18.6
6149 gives 19.3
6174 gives 21.2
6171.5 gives 20.3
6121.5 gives 18.4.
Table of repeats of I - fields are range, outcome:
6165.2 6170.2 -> 18.1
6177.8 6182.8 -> 19.3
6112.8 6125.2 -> 18.9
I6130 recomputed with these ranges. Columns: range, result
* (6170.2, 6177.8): 21.2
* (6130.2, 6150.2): 20.6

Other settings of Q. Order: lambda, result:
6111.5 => 18.5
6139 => 19.1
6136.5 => 19.6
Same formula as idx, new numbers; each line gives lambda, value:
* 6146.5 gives 20.6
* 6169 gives 17.9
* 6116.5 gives 19.5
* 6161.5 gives 18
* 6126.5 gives 19.5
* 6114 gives 18.6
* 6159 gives 18.3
